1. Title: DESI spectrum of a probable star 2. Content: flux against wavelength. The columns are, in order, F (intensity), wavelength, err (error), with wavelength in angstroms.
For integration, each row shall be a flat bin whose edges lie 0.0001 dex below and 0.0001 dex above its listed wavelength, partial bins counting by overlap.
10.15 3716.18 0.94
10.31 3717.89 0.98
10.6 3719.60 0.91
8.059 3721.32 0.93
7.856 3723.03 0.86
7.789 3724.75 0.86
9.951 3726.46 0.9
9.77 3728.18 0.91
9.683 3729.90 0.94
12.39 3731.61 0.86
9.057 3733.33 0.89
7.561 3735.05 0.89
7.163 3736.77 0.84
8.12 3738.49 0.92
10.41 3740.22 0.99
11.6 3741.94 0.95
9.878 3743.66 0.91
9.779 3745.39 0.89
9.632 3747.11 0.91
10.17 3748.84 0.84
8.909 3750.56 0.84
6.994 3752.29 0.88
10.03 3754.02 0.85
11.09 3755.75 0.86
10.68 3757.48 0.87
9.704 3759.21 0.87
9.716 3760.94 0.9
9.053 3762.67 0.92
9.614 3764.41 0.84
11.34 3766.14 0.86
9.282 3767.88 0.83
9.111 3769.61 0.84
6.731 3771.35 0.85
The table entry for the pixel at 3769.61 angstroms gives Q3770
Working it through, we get 9.111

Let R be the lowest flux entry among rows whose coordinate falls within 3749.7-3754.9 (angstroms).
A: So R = 6.994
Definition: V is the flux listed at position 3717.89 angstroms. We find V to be 10.31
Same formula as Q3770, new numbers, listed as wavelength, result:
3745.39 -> 9.779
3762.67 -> 9.053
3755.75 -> 11.09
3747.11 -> 9.632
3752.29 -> 6.994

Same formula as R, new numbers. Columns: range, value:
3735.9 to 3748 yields 7.163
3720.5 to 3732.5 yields 7.789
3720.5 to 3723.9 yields 7.856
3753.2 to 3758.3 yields 10.03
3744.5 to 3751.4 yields 8.909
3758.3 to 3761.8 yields 9.704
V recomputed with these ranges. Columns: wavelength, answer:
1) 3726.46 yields 9.951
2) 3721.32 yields 8.059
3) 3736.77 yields 7.163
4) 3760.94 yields 9.716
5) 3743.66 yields 9.878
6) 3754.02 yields 10.03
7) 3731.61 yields 12.39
